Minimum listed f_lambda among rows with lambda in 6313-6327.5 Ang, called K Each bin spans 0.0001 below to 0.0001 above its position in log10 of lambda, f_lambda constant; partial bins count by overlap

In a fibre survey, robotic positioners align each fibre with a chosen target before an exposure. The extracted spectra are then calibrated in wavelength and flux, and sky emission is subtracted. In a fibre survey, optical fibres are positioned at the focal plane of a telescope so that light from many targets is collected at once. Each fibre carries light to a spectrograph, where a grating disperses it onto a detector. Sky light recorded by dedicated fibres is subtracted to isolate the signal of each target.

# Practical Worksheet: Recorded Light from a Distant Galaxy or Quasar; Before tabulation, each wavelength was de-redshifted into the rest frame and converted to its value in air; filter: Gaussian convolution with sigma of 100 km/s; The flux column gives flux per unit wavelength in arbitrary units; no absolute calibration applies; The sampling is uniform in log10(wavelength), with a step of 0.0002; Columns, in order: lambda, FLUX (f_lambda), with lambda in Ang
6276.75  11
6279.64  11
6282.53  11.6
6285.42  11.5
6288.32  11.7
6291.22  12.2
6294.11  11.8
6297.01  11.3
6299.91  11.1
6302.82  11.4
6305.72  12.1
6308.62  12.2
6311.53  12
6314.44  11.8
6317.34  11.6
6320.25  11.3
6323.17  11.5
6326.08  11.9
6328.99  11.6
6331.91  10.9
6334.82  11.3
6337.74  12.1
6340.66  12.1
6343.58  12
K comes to 11.3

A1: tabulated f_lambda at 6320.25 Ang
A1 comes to 11.3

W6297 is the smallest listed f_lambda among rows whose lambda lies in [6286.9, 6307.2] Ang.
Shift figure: 11.1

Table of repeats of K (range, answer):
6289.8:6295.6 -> 11.8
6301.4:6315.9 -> 11.4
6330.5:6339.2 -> 10.9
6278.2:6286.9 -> 11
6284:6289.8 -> 11.5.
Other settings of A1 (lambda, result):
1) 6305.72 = 12.1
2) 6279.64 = 11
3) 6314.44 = 11.8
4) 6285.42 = 11.5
